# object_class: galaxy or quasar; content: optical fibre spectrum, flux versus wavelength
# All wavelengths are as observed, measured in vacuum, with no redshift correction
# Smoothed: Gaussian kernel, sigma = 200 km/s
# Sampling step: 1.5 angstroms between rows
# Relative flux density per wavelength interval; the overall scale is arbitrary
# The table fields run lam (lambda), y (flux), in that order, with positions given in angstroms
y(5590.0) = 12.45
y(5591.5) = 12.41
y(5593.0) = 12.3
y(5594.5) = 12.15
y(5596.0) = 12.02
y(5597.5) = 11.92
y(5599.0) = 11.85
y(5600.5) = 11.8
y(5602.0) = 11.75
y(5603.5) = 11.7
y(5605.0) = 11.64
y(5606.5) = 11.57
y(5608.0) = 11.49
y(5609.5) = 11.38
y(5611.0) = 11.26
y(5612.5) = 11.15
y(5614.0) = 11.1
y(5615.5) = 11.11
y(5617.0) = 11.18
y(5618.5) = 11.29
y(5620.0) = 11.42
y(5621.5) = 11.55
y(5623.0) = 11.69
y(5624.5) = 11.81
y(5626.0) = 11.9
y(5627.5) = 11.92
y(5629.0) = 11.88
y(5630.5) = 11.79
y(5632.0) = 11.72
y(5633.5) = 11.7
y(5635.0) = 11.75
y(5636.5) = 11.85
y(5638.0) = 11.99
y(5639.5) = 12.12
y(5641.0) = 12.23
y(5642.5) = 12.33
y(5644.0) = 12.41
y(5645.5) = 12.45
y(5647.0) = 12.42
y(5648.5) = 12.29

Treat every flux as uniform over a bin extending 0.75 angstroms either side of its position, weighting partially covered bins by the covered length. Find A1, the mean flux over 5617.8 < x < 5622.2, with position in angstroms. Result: 11.4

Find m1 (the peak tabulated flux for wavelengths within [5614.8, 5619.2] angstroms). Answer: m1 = 11.29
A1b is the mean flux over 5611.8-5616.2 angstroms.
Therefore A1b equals 11.1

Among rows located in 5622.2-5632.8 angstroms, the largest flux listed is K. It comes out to 11.92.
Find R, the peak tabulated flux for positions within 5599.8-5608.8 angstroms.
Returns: 11.8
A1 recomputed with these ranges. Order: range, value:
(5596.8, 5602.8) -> 11.8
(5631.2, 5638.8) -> 11.8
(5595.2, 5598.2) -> 12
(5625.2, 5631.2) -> 11.9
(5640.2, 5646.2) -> 12.4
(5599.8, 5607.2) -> 11.7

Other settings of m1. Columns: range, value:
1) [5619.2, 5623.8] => 11.69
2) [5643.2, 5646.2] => 12.45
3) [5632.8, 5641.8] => 12.23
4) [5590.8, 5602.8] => 12.41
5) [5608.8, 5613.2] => 11.38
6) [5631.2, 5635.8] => 11.75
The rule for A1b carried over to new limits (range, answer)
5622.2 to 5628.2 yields 11.8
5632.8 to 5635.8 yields 11.7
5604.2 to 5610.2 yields 11.5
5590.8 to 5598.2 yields 12.2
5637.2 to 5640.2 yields 12.1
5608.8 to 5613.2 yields 11.3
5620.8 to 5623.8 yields 11.6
